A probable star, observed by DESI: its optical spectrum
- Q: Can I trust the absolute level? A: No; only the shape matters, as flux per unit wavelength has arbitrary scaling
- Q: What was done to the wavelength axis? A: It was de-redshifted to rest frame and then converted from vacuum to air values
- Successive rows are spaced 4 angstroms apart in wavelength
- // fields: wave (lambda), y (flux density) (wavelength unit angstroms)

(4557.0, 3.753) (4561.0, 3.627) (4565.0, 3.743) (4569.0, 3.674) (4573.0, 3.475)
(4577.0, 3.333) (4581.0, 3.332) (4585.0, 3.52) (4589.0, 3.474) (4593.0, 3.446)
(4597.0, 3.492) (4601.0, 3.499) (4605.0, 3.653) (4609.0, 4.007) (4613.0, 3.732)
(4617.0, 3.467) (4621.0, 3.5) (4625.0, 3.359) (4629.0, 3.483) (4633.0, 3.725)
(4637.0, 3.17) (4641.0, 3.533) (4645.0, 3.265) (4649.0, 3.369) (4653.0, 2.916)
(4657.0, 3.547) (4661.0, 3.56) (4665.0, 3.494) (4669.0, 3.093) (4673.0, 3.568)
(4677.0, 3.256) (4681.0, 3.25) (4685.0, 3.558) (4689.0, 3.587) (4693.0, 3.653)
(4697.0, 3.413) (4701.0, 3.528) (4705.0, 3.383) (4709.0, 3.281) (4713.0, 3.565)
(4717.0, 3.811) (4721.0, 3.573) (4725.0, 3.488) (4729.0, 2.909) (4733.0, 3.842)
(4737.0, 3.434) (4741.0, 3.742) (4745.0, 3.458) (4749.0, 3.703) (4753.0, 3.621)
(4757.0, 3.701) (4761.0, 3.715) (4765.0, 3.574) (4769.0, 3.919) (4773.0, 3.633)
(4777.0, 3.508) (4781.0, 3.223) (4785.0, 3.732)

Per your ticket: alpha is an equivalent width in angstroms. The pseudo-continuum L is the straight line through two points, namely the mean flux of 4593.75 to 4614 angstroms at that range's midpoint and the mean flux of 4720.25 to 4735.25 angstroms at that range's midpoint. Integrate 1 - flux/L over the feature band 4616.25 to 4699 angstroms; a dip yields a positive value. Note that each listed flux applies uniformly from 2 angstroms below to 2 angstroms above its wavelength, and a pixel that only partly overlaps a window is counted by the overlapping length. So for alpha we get 3.44 angstroms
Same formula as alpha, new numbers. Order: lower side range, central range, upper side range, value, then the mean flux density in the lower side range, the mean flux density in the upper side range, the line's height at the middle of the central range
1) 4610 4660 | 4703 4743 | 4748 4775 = 1.26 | 3.44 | 3.69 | 3.62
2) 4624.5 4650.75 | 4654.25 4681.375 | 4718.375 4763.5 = 0.55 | 3.42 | 3.57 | 3.46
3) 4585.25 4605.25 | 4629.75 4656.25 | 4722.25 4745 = 1.12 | 3.5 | 3.48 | 3.5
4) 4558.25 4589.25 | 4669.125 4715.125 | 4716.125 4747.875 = 1.09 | 3.53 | 3.53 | 3.53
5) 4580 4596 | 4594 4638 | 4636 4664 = -1.98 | 3.45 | 3.35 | 3.41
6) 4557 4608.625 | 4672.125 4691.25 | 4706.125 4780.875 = 0.66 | 3.55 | 3.57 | 3.56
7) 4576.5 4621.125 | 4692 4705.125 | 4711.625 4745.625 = 0.16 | 3.55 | 3.54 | 3.54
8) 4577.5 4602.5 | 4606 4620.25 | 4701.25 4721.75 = -1.00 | 3.45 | 3.52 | 3.47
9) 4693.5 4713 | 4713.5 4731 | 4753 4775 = 0.31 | 3.44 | 3.7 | 3.52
